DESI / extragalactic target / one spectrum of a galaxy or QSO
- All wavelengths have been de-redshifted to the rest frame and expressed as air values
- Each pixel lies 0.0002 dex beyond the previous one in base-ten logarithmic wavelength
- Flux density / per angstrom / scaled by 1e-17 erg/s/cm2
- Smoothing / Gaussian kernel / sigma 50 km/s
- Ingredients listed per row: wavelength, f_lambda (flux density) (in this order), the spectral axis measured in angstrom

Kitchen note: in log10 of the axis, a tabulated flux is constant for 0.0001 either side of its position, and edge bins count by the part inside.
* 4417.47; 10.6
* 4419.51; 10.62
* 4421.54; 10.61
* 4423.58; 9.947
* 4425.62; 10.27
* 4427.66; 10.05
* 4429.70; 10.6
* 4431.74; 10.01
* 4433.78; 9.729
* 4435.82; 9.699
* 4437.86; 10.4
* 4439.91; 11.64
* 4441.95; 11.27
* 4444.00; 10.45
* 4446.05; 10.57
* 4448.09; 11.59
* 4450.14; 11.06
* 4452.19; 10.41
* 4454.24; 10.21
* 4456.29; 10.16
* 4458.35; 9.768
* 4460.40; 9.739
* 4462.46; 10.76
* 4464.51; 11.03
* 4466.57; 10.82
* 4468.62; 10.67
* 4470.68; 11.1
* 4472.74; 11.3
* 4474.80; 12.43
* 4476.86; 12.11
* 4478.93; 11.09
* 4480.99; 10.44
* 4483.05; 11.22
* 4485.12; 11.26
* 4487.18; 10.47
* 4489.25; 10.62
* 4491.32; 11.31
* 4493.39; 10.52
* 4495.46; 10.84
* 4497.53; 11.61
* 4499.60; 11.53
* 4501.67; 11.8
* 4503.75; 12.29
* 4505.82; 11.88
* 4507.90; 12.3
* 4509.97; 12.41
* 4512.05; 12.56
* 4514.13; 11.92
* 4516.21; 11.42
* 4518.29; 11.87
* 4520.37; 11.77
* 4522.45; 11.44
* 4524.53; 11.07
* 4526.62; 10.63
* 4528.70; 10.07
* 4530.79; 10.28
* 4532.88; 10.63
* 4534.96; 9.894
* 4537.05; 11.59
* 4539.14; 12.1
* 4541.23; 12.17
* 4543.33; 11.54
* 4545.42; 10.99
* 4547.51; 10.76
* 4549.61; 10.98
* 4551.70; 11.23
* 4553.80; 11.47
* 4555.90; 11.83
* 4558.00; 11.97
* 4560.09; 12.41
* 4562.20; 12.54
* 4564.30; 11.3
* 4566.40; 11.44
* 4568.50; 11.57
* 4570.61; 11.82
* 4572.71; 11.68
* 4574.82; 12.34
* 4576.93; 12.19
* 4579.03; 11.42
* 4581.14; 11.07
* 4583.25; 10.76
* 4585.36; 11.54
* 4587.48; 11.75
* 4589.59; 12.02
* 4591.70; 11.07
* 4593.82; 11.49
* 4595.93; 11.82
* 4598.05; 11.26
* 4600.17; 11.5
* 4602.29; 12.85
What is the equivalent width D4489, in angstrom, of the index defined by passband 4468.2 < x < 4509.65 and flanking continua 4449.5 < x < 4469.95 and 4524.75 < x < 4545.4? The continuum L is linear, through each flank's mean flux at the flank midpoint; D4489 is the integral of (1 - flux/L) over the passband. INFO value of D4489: -2.7 angstrom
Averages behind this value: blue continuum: 10.5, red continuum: 11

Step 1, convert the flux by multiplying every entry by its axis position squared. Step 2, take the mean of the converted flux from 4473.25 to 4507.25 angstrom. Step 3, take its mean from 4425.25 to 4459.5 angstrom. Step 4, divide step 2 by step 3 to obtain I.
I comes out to 1.11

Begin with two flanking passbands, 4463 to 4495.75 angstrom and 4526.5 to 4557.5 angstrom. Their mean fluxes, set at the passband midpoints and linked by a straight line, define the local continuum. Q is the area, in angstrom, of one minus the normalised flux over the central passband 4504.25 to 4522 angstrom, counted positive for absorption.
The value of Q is -1.46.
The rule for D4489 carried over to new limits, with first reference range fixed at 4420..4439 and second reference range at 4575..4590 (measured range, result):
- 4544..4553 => 0.18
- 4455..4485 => -1.05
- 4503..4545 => -1.73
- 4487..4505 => -0.82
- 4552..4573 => -0.75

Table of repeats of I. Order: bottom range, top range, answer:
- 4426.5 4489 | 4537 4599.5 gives 1.13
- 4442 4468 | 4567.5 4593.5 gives 1.16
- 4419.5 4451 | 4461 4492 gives 1.07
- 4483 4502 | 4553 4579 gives 1.11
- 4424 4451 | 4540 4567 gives 1.16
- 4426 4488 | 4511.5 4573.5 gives 1.11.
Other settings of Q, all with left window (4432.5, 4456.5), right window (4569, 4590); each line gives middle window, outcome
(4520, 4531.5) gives 0.4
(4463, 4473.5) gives -0.2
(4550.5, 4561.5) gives -0.3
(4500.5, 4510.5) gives -0.9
